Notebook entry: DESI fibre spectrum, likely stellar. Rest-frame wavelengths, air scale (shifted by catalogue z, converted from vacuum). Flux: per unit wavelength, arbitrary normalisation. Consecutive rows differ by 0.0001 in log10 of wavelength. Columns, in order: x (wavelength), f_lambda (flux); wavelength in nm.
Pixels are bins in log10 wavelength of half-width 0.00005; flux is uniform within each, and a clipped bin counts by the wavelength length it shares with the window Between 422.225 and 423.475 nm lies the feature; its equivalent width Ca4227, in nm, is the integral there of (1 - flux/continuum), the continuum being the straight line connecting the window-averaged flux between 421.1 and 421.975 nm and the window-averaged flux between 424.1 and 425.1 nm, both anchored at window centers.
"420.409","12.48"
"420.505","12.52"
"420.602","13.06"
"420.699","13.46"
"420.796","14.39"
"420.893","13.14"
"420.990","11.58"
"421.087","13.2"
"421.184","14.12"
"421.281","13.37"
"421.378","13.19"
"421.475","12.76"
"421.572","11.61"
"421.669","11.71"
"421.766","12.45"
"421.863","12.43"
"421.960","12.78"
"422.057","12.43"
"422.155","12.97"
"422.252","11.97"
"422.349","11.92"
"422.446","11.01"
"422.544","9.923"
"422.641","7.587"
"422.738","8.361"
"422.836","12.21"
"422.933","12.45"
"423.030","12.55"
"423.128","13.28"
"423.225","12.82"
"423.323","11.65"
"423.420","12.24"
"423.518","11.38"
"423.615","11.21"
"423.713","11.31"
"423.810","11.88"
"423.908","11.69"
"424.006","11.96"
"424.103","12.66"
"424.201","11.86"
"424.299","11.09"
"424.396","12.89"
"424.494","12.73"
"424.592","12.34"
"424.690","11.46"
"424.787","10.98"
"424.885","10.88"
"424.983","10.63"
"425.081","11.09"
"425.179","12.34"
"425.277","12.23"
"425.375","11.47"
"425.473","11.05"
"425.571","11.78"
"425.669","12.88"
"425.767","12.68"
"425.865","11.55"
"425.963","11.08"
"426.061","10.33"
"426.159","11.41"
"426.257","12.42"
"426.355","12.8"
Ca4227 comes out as 0.09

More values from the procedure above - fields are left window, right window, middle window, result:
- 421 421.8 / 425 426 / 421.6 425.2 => 0.17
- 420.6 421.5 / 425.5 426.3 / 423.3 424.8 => 0.06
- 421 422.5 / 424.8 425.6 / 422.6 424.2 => 0.05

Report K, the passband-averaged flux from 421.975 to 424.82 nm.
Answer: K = 11.7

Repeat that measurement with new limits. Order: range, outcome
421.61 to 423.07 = 11.5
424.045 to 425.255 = 11.8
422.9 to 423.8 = 12.1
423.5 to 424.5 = 11.9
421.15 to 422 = 12.7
